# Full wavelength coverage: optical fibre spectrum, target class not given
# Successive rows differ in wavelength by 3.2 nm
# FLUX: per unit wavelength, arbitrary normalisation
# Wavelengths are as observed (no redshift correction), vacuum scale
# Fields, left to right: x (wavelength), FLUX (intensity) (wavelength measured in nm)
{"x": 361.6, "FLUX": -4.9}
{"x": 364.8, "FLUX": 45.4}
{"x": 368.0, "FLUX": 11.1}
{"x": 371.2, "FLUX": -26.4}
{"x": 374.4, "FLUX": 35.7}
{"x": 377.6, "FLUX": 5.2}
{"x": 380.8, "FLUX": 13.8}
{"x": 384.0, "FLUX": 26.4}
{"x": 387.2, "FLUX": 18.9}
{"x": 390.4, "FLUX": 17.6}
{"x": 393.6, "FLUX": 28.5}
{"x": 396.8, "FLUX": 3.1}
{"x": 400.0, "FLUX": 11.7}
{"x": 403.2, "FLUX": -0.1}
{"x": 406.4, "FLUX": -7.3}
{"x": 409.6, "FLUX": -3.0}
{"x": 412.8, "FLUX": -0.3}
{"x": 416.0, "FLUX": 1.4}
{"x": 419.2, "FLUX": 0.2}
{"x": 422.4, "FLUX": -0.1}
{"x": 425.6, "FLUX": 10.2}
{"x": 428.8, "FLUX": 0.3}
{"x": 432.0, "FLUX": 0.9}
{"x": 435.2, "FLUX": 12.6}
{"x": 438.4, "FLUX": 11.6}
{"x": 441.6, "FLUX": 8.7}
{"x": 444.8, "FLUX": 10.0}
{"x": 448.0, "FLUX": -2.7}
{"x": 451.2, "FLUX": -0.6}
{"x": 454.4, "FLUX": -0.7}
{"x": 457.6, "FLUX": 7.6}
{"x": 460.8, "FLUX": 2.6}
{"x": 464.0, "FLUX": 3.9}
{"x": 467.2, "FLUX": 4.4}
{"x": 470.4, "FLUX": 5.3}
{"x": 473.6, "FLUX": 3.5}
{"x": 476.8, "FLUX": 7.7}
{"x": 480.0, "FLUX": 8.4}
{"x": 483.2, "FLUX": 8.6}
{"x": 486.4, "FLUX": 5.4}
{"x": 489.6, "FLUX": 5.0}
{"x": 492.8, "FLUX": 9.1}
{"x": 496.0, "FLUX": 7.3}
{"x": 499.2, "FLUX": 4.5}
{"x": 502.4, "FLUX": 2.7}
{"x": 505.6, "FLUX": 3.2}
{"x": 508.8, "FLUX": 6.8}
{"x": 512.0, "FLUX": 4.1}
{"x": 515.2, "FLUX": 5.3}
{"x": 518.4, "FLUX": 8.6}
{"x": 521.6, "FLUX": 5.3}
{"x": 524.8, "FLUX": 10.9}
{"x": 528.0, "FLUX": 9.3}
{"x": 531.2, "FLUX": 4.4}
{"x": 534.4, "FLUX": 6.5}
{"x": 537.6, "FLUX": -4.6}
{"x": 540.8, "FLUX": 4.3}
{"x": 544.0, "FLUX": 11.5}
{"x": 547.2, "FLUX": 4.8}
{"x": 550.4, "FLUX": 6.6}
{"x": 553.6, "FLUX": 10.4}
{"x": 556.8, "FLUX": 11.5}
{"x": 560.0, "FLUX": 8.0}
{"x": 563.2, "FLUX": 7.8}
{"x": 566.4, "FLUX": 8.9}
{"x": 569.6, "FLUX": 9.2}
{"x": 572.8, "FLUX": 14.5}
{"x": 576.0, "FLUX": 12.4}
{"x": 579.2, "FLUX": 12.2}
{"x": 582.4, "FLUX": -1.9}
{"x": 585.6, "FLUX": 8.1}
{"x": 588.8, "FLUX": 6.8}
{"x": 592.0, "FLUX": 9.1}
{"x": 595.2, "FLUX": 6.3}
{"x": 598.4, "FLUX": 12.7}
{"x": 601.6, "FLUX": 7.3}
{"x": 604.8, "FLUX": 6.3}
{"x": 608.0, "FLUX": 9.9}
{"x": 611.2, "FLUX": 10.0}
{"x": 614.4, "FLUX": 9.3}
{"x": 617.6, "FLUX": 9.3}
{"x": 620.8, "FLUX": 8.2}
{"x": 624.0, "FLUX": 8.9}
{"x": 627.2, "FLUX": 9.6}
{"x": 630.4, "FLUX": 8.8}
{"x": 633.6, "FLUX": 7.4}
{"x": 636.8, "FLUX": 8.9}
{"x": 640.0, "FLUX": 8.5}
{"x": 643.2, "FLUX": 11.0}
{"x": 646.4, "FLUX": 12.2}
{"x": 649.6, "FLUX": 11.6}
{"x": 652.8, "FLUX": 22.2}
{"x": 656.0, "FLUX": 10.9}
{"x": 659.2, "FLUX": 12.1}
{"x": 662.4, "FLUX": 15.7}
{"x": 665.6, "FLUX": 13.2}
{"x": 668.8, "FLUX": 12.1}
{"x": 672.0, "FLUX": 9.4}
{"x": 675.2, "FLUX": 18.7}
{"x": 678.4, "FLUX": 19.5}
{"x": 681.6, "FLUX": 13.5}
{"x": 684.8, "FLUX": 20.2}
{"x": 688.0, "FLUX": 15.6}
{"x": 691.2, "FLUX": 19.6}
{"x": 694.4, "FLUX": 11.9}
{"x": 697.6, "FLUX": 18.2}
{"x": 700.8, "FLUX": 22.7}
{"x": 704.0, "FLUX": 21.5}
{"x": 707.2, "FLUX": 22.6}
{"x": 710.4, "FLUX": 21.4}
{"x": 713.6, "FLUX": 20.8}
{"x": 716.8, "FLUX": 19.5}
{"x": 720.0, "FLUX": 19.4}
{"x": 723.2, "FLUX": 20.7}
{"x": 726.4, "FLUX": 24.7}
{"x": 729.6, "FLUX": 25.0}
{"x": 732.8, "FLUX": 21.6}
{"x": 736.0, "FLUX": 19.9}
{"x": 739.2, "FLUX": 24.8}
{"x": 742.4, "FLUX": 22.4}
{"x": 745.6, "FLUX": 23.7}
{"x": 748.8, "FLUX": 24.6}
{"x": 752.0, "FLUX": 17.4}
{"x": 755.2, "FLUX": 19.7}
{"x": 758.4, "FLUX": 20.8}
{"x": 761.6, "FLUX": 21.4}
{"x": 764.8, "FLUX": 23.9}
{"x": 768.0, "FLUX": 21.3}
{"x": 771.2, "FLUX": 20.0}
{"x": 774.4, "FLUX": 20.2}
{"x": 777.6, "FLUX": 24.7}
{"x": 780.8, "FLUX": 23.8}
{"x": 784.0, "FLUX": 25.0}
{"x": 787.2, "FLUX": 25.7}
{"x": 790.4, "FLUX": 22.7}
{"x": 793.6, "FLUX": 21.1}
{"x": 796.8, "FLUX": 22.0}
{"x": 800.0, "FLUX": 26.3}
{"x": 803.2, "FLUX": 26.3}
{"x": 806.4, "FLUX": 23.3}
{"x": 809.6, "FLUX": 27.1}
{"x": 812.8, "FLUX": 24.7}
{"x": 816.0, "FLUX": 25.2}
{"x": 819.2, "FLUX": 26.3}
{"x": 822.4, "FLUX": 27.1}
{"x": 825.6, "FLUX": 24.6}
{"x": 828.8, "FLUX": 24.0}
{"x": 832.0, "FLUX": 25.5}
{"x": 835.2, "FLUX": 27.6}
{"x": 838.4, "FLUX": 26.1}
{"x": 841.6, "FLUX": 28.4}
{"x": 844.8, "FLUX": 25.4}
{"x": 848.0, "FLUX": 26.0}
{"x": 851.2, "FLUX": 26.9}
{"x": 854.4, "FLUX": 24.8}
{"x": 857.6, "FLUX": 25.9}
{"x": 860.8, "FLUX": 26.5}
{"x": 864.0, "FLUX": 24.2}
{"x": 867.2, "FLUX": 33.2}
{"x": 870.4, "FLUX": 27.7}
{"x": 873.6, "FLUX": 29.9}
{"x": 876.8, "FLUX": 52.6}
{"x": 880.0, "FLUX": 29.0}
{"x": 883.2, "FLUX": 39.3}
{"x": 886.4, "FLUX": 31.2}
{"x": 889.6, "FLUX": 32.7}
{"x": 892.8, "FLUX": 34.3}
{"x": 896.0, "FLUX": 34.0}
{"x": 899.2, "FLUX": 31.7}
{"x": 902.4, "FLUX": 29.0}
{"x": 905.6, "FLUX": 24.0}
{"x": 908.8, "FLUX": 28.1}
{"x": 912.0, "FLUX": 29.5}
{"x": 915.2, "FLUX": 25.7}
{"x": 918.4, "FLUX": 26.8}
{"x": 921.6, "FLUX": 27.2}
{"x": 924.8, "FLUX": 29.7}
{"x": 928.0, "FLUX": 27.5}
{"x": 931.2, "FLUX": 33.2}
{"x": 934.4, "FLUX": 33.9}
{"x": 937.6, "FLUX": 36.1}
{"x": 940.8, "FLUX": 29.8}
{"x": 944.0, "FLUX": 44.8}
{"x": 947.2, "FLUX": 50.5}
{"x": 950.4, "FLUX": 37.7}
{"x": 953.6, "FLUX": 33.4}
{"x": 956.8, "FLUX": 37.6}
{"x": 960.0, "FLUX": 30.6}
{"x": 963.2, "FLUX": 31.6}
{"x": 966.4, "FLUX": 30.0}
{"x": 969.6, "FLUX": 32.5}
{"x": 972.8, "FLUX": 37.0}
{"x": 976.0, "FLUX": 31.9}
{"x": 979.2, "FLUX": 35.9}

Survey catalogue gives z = 0.751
